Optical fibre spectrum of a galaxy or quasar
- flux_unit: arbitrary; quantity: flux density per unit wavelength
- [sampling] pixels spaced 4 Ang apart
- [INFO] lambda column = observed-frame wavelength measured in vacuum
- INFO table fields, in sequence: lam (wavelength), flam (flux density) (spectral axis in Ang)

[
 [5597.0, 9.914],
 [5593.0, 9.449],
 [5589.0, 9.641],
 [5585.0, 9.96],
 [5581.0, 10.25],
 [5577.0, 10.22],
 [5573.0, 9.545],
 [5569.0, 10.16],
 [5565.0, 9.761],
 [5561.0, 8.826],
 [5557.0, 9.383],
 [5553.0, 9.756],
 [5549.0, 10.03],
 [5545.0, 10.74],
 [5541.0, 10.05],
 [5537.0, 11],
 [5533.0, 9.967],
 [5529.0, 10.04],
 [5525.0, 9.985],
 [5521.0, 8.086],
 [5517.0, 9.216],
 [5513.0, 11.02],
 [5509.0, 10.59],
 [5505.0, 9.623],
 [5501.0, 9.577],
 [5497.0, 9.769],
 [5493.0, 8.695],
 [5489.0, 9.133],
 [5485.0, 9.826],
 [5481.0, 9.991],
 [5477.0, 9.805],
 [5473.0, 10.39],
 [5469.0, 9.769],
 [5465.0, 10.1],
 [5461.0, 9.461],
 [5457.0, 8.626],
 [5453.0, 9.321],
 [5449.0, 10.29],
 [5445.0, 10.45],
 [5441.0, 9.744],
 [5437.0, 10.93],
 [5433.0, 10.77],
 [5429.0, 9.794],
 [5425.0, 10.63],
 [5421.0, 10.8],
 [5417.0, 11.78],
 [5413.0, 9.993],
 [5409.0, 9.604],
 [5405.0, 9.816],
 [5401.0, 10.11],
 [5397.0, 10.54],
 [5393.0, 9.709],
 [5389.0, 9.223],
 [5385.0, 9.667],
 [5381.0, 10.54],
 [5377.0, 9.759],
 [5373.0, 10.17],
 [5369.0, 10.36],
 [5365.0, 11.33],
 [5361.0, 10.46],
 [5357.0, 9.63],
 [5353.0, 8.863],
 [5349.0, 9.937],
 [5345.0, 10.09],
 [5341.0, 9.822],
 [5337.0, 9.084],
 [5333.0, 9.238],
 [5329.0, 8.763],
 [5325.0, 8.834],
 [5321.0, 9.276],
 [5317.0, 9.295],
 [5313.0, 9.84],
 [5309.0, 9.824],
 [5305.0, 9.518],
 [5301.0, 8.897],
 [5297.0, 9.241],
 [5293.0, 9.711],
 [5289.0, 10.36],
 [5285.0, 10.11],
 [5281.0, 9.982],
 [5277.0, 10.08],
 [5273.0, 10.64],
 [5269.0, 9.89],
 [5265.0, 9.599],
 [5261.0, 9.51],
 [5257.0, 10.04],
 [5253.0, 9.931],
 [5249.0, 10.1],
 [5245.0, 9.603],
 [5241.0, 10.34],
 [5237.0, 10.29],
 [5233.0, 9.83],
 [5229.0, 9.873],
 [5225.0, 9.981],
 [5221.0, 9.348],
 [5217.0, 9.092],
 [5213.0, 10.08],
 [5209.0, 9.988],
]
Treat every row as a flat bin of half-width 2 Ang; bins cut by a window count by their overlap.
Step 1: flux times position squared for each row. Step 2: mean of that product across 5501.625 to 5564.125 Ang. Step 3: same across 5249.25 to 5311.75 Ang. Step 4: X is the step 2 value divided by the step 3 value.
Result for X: 1.10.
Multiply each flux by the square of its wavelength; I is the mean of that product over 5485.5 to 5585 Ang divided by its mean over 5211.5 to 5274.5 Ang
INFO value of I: 1.1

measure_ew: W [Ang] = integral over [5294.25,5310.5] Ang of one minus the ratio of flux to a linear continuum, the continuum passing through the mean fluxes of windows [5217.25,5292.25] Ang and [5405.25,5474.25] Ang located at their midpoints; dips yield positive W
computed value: 1.0 Ang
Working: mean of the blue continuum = 9.95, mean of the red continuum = 10.1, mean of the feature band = 9.37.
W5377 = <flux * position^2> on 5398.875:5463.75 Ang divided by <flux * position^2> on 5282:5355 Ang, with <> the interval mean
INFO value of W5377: 1.11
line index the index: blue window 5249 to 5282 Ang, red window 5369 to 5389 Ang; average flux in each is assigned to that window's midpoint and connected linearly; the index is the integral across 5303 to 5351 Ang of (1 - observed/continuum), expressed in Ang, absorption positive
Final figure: 2.5 Ang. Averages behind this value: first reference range 9.97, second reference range 9.99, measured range 9.46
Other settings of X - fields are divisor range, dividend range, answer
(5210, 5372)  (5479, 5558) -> 1.09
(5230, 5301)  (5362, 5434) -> 1.09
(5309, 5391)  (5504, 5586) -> 1.10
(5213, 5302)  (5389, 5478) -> 1.09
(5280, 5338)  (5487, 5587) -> 1.13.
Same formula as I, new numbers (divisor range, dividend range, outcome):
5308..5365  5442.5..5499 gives 1.07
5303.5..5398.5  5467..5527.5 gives 1.05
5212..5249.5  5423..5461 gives 1.10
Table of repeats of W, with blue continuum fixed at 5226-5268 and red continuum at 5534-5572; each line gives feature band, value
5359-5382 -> -1.16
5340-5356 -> 0.42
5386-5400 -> 0.14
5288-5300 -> 0.33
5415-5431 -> -1.31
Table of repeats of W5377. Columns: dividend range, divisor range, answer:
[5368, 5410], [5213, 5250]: 1.07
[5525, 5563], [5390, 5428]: 1.02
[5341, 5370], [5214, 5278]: 1.06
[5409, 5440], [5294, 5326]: 1.18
